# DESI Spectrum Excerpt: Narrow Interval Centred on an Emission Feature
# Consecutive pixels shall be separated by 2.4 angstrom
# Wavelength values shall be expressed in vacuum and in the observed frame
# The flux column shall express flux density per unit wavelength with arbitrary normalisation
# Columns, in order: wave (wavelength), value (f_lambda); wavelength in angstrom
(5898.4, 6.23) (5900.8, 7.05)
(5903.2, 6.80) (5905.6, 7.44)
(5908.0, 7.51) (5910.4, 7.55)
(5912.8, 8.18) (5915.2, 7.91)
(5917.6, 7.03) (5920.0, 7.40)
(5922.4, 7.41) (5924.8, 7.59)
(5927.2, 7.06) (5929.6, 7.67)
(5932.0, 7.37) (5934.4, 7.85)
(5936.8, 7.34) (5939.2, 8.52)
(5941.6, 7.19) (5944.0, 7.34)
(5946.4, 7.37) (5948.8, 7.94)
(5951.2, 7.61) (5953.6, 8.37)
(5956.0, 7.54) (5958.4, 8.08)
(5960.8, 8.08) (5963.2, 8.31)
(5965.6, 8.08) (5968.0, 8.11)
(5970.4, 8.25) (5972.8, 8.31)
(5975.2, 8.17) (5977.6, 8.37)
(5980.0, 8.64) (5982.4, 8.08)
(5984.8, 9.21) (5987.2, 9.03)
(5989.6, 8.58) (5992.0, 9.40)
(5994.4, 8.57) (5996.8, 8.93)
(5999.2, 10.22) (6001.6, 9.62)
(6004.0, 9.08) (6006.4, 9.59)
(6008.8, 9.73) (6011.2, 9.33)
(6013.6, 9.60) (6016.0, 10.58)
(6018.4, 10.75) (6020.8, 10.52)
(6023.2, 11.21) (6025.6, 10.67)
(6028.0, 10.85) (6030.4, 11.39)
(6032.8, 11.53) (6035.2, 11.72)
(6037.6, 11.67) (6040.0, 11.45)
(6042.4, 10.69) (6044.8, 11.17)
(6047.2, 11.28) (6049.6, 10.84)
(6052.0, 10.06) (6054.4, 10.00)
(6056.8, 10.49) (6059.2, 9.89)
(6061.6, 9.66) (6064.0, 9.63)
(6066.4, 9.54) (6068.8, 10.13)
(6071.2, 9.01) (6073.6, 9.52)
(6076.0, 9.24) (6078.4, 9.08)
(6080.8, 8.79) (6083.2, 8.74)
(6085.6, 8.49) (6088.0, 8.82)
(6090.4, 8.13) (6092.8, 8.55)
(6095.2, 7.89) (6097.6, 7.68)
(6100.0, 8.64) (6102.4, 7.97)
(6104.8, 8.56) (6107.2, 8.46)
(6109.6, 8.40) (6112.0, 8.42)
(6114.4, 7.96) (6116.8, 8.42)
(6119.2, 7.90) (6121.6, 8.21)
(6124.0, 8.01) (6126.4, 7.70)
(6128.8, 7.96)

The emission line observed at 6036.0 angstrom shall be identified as Mg II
